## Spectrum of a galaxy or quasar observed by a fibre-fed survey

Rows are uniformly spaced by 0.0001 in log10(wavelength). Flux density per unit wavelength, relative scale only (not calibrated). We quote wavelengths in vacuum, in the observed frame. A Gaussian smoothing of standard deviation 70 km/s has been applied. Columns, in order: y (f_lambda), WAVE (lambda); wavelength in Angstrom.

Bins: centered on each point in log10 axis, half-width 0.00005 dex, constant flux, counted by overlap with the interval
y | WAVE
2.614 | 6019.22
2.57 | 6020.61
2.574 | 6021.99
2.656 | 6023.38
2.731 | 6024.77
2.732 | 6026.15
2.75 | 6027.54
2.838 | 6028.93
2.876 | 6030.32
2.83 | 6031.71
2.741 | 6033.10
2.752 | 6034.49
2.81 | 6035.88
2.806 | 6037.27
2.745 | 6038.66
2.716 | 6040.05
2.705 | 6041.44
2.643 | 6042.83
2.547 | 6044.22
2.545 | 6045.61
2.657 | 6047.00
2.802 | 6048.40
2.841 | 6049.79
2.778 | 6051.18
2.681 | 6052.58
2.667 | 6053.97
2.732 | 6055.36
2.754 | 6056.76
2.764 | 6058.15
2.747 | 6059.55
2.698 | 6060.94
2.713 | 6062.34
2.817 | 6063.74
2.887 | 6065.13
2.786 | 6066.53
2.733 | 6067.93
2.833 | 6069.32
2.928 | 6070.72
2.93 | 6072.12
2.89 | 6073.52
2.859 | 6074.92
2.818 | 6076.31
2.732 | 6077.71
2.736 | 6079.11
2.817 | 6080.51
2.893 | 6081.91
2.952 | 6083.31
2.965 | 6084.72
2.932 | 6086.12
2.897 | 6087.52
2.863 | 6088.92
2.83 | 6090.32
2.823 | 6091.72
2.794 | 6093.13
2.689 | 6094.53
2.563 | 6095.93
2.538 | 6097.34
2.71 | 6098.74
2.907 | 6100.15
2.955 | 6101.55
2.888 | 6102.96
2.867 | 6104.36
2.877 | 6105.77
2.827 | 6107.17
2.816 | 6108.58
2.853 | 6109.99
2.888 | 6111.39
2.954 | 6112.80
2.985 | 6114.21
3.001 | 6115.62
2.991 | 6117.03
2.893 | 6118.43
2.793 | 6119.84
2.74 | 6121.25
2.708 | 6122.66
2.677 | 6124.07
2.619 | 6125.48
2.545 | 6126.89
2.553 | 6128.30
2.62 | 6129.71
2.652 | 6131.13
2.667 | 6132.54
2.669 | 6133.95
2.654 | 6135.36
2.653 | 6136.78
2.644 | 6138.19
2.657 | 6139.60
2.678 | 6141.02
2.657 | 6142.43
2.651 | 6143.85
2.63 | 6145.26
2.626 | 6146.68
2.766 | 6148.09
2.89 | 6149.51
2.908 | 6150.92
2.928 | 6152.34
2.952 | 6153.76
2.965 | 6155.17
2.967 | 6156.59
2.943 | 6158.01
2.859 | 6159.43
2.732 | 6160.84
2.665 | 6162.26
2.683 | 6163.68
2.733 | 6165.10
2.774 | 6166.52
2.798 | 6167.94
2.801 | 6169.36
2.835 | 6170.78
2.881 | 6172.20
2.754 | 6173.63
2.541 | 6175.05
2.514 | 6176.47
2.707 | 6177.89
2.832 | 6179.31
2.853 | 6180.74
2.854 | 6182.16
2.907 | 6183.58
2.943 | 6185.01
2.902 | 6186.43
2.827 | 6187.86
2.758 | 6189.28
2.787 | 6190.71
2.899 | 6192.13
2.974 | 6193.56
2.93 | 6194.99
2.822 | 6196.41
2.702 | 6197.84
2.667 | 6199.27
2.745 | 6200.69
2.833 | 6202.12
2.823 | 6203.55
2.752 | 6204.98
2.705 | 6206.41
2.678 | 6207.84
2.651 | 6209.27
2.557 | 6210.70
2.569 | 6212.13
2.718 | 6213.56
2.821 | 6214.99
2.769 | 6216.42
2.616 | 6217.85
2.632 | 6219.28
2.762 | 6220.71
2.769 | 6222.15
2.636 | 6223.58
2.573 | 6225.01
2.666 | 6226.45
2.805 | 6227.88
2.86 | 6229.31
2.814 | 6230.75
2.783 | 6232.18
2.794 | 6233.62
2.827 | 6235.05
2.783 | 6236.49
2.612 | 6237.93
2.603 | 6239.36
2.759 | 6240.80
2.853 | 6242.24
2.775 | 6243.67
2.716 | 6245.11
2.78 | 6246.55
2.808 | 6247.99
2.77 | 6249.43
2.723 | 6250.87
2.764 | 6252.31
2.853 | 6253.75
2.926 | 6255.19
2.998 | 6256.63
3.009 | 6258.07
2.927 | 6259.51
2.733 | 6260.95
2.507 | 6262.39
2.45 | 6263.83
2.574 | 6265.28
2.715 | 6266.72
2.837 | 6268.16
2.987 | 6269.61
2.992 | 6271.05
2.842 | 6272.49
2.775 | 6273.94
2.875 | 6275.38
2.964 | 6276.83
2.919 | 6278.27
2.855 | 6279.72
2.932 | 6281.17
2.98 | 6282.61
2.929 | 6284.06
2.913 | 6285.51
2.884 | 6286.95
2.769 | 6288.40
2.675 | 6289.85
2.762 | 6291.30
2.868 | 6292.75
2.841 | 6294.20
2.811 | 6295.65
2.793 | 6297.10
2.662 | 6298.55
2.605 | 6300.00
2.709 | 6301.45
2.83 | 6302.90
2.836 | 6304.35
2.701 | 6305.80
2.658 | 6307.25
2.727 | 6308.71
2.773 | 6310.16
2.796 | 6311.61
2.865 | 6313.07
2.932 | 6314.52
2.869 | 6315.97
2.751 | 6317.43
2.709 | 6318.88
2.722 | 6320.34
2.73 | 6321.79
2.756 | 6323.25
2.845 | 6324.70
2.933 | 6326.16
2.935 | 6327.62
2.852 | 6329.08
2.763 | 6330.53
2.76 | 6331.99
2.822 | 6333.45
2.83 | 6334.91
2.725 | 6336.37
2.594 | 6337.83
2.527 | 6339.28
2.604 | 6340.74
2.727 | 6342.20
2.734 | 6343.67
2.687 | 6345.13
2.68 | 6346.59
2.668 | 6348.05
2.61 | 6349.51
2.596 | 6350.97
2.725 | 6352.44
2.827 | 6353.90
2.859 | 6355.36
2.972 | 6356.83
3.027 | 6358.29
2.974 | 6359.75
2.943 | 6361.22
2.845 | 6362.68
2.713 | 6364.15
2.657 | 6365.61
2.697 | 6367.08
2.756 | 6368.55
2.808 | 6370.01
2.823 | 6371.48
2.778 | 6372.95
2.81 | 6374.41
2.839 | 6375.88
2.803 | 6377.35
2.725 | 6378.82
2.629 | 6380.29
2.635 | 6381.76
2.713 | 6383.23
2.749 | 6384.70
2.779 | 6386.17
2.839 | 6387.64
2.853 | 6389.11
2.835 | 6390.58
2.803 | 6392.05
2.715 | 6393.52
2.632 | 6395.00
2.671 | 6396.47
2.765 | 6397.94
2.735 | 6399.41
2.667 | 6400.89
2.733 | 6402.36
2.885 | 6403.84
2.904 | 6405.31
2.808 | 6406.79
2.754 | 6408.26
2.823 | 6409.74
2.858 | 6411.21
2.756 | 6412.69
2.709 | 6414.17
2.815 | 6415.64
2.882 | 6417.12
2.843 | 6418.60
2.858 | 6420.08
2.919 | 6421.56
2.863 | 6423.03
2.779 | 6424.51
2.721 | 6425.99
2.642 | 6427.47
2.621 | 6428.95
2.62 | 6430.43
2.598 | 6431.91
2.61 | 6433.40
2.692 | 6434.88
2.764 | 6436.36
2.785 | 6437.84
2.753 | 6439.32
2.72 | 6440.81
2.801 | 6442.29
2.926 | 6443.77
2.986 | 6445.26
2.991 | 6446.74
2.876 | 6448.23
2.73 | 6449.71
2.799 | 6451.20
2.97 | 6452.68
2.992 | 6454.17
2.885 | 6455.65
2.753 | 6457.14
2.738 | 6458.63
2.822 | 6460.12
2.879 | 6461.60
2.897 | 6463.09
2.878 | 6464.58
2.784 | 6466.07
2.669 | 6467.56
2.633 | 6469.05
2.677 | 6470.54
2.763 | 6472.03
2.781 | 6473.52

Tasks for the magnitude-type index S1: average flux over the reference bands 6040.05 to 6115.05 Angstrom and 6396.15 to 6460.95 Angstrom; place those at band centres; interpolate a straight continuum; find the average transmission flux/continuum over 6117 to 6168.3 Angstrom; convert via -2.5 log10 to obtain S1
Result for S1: 0.02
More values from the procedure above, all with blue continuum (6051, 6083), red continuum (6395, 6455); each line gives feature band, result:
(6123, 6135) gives 0.066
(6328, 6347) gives 0.028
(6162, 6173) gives 0.007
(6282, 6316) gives -0.003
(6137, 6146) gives 0.056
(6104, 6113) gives -0.027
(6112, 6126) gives -0.018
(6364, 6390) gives 0.013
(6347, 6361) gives -0.007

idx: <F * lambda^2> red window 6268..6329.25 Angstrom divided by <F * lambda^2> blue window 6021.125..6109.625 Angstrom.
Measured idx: 1.09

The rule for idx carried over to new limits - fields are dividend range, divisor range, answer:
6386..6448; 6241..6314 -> 1.04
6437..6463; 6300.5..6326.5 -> 1.07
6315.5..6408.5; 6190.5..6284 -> 1.04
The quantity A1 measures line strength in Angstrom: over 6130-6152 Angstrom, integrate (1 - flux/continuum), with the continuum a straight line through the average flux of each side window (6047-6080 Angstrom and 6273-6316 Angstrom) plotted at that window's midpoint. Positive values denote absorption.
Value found 0.8 Angstrom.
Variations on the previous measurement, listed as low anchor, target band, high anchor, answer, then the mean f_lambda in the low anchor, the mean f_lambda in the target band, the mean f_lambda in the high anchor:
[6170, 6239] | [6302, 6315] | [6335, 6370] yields -0.2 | 2.76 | 2.79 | 2.75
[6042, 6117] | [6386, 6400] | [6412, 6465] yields 0.2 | 2.81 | 2.76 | 2.8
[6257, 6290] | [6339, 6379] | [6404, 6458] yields 0.7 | 2.83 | 2.77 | 2.8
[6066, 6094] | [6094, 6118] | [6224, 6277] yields 0.0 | 2.85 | 2.84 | 2.78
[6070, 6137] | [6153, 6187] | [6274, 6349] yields -0.1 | 2.8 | 2.81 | 2.79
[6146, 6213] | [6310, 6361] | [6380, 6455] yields 0.1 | 2.79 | 2.78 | 2.78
